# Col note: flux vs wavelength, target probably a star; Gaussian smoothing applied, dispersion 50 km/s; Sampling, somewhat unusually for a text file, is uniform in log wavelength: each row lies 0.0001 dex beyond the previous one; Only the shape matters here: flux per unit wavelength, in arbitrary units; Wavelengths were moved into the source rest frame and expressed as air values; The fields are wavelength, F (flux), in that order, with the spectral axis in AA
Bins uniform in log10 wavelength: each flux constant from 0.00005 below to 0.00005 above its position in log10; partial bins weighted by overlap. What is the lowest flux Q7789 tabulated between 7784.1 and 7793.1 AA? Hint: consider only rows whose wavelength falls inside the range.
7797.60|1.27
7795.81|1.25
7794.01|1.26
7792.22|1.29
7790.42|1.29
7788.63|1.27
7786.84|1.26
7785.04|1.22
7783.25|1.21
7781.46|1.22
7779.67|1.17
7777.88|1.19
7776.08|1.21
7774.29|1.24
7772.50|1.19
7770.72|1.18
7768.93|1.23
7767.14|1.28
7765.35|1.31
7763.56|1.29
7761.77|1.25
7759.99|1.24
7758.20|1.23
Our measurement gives 1.22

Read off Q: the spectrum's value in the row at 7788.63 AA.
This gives 1.27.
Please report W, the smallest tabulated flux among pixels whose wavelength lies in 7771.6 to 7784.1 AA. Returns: 1.17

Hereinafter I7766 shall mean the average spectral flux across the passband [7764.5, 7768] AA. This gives 1.29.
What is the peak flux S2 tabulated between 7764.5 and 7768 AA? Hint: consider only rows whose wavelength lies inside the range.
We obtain 1.31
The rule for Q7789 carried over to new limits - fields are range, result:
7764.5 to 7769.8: 1.23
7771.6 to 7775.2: 1.19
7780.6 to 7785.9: 1.21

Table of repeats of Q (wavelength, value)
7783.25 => 1.21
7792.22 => 1.29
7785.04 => 1.22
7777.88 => 1.19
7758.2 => 1.23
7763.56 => 1.29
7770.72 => 1.18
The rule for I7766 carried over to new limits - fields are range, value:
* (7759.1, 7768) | 1.27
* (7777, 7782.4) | 1.19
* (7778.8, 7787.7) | 1.22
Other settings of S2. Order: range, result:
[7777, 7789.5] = 1.27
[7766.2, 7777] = 1.28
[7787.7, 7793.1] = 1.29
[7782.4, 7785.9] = 1.22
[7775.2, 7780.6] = 1.21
